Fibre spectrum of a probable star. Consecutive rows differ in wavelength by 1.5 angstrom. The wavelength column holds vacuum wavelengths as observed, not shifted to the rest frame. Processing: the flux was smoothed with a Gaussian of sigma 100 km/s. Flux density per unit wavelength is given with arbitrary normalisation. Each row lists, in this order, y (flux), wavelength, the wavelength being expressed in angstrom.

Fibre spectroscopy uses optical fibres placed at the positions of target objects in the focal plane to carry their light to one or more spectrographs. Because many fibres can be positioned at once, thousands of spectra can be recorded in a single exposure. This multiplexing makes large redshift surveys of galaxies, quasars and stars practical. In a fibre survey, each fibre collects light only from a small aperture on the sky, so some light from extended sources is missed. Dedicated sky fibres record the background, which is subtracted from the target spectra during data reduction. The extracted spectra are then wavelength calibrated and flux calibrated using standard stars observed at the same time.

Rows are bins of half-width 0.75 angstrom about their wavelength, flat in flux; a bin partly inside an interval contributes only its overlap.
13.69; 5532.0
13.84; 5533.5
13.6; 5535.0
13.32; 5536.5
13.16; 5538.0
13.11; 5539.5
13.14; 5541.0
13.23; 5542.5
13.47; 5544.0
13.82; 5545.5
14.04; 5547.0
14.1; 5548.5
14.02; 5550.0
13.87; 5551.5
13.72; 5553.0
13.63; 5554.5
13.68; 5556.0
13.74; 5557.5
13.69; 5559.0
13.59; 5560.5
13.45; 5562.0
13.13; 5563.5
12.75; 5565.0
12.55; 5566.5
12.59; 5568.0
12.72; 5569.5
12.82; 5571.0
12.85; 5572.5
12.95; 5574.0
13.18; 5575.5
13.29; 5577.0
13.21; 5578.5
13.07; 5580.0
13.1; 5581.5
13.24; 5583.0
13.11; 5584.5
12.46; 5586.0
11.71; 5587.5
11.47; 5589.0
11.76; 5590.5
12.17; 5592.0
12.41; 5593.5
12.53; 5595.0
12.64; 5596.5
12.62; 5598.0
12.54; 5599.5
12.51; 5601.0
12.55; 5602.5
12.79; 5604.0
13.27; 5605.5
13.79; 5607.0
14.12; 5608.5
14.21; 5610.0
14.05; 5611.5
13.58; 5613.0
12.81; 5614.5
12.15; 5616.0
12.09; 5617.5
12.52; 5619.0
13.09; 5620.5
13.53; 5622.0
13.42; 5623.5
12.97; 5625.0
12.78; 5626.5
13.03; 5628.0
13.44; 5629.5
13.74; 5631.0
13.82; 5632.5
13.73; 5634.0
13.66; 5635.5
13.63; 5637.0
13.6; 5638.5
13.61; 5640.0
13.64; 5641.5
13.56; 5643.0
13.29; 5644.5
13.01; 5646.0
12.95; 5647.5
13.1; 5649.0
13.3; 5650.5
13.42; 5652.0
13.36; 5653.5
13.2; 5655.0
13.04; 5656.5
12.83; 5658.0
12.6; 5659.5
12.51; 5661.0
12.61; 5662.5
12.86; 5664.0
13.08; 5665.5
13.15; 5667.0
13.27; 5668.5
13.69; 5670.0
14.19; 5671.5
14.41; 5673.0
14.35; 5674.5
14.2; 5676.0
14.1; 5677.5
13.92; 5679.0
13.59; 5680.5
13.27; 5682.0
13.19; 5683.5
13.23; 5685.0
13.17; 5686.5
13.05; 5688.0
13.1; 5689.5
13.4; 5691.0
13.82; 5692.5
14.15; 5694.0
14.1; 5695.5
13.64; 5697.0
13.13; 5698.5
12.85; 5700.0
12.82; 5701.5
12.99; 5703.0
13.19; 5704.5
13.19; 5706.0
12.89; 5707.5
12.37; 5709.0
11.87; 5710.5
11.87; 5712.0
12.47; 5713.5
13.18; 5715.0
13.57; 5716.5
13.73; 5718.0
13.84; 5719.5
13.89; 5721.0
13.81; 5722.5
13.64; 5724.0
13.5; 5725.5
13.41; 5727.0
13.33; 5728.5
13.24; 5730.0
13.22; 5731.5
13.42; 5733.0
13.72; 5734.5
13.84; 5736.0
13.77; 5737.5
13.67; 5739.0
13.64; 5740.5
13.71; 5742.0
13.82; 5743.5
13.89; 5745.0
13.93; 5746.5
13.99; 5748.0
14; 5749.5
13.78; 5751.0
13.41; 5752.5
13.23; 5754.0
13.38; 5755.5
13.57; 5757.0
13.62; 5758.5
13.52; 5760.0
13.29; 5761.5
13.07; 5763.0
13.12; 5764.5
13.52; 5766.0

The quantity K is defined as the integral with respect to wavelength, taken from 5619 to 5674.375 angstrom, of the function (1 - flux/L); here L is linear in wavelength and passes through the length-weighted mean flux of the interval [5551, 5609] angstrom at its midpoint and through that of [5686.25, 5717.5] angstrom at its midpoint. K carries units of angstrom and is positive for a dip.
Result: -1.2 angstrom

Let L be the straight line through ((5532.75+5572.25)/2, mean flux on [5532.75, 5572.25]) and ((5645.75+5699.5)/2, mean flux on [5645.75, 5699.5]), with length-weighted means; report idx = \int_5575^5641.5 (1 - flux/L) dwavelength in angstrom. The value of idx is 1.8 angstrom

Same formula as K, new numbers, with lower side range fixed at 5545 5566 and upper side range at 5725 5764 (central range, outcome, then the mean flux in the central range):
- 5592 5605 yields 1.0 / 12.6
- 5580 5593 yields 1.2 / 12.4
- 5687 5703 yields 0.2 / 13.4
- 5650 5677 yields 0.5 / 13.3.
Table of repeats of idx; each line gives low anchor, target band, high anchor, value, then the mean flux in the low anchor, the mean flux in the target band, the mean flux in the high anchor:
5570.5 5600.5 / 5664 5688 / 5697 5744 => -1.0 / 12.7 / 13.6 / 13.3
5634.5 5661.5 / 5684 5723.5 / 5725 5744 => 0.7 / 13.3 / 13.2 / 13.6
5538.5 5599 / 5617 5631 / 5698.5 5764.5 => 0.1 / 13.1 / 13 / 13.4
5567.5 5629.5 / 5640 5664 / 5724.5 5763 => 0.1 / 12.9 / 13.1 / 13.6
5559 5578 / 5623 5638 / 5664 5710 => -0.2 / 13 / 13.4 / 13.4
